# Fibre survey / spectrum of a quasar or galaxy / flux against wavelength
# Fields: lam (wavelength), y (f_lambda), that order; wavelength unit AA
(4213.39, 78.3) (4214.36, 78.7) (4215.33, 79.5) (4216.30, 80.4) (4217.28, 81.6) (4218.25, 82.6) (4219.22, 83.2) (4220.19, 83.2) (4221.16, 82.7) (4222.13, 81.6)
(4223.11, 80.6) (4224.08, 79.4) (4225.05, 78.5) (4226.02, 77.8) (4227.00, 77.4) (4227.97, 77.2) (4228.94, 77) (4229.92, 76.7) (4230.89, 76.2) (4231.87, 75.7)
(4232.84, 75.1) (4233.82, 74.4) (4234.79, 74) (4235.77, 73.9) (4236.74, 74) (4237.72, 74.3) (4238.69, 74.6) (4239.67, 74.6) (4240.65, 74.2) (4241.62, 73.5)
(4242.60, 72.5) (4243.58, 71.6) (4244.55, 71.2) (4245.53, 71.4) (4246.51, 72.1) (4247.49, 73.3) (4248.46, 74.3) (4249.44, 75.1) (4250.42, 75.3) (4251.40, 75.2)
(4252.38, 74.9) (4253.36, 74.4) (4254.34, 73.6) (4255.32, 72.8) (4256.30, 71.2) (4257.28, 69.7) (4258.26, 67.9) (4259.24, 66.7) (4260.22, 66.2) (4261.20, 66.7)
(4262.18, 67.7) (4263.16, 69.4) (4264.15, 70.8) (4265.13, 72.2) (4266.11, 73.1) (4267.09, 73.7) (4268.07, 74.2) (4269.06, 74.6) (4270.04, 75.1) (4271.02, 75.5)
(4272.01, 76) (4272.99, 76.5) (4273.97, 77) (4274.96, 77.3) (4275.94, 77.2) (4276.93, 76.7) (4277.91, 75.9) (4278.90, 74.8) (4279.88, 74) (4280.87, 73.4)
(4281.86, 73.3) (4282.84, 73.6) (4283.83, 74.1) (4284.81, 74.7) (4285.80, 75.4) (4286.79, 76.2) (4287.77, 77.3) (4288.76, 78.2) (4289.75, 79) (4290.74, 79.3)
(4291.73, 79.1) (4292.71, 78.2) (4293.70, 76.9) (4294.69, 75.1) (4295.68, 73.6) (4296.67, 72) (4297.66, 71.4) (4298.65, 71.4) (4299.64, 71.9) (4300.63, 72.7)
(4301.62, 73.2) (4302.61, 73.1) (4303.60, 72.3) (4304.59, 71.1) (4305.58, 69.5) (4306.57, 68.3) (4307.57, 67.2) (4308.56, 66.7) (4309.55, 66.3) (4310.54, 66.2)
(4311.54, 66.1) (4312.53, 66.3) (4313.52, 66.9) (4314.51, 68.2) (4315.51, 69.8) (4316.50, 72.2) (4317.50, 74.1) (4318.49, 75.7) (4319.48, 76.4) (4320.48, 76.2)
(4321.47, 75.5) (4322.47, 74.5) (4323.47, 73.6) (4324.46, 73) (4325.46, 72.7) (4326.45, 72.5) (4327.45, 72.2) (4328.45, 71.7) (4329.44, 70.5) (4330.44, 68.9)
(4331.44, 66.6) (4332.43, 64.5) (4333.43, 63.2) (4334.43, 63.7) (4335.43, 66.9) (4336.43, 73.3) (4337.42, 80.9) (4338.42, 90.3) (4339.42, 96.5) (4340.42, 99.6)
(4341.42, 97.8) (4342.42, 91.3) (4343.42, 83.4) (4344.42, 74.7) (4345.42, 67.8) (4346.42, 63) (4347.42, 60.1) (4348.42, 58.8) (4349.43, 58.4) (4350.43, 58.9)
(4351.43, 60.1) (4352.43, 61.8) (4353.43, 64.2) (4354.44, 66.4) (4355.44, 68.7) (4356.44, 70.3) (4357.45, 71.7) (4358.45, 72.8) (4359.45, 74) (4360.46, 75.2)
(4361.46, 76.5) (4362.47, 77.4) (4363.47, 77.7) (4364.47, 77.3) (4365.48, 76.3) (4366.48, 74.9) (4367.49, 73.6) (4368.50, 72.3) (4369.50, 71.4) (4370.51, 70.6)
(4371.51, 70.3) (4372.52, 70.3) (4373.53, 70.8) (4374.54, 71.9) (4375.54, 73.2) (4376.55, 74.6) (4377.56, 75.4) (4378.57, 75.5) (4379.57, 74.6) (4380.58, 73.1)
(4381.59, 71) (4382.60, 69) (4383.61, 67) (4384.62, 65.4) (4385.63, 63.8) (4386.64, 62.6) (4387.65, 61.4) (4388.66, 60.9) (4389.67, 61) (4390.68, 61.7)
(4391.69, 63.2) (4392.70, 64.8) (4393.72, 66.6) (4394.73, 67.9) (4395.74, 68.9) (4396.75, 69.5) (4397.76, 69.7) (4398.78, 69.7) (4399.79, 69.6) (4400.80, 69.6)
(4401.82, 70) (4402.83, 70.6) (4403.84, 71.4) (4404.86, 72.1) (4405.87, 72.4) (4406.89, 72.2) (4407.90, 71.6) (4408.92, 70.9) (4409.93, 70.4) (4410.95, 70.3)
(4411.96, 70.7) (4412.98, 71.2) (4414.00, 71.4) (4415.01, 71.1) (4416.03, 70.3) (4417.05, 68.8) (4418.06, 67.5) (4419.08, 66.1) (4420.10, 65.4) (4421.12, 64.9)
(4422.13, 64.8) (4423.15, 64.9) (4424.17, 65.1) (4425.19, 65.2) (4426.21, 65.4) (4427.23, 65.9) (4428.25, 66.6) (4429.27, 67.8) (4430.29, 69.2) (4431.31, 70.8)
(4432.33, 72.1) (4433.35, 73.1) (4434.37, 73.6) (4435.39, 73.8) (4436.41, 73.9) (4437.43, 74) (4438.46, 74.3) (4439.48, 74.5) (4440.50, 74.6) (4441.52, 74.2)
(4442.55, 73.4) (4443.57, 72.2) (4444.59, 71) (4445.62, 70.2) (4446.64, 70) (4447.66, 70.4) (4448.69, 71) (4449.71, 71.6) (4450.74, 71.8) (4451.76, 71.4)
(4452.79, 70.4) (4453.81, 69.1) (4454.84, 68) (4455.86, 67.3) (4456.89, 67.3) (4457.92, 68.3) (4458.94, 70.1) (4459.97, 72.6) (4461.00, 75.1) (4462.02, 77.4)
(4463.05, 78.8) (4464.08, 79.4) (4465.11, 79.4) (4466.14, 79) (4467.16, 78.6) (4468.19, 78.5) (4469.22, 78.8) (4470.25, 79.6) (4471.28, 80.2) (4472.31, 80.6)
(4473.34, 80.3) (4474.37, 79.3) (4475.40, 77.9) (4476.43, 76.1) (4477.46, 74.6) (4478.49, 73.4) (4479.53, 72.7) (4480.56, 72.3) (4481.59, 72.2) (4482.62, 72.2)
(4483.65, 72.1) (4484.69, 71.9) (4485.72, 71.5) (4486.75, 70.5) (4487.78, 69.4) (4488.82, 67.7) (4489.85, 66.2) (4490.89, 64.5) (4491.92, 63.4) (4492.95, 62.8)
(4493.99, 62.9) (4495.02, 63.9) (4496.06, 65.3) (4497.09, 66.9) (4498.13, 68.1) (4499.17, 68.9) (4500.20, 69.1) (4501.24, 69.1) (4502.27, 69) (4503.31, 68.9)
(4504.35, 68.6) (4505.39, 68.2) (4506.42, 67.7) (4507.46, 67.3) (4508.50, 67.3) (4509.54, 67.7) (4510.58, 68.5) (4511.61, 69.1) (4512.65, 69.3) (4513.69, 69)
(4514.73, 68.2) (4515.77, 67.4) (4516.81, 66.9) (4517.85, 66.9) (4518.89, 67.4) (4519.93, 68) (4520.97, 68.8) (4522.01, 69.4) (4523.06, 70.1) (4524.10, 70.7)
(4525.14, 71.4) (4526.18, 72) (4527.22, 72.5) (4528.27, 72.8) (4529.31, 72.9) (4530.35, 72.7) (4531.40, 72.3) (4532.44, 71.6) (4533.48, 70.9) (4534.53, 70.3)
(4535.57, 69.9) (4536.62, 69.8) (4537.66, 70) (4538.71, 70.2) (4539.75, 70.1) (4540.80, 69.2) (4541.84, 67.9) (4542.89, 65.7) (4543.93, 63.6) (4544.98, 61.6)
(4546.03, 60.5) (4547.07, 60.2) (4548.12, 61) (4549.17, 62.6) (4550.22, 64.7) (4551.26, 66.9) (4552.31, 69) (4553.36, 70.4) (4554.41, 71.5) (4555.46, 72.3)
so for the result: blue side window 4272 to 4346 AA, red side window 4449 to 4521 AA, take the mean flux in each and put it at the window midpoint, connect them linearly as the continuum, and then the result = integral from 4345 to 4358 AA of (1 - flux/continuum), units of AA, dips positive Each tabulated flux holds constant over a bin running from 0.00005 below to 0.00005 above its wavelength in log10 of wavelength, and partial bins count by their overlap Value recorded 1.7 AA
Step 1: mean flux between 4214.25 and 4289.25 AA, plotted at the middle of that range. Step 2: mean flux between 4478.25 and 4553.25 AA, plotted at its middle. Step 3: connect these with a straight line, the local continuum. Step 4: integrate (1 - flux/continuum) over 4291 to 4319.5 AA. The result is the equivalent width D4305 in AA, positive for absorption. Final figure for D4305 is 0.9 AA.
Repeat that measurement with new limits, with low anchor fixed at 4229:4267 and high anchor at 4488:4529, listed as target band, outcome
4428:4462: -1.1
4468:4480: -1.6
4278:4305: -1.0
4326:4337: 0.4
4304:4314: 0.6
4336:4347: -1.9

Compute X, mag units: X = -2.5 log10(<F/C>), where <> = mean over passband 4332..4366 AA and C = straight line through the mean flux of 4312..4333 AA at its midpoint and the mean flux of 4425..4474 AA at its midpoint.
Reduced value -0.02 mag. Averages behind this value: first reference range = 71.5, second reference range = 73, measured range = 73.1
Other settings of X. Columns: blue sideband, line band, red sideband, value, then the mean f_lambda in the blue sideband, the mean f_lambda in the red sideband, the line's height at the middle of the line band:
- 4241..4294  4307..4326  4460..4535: 0.04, 73.9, 71.3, 73.3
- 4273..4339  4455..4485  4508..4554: -0.09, 72.9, 68.4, 69.6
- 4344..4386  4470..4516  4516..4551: -0.02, 70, 68.3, 68.7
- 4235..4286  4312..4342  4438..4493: -0.02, 73.3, 73.1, 73.2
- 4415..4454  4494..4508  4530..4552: 0.01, 70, 67.2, 68.2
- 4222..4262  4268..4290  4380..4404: -0.05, 73.9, 67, 72.2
